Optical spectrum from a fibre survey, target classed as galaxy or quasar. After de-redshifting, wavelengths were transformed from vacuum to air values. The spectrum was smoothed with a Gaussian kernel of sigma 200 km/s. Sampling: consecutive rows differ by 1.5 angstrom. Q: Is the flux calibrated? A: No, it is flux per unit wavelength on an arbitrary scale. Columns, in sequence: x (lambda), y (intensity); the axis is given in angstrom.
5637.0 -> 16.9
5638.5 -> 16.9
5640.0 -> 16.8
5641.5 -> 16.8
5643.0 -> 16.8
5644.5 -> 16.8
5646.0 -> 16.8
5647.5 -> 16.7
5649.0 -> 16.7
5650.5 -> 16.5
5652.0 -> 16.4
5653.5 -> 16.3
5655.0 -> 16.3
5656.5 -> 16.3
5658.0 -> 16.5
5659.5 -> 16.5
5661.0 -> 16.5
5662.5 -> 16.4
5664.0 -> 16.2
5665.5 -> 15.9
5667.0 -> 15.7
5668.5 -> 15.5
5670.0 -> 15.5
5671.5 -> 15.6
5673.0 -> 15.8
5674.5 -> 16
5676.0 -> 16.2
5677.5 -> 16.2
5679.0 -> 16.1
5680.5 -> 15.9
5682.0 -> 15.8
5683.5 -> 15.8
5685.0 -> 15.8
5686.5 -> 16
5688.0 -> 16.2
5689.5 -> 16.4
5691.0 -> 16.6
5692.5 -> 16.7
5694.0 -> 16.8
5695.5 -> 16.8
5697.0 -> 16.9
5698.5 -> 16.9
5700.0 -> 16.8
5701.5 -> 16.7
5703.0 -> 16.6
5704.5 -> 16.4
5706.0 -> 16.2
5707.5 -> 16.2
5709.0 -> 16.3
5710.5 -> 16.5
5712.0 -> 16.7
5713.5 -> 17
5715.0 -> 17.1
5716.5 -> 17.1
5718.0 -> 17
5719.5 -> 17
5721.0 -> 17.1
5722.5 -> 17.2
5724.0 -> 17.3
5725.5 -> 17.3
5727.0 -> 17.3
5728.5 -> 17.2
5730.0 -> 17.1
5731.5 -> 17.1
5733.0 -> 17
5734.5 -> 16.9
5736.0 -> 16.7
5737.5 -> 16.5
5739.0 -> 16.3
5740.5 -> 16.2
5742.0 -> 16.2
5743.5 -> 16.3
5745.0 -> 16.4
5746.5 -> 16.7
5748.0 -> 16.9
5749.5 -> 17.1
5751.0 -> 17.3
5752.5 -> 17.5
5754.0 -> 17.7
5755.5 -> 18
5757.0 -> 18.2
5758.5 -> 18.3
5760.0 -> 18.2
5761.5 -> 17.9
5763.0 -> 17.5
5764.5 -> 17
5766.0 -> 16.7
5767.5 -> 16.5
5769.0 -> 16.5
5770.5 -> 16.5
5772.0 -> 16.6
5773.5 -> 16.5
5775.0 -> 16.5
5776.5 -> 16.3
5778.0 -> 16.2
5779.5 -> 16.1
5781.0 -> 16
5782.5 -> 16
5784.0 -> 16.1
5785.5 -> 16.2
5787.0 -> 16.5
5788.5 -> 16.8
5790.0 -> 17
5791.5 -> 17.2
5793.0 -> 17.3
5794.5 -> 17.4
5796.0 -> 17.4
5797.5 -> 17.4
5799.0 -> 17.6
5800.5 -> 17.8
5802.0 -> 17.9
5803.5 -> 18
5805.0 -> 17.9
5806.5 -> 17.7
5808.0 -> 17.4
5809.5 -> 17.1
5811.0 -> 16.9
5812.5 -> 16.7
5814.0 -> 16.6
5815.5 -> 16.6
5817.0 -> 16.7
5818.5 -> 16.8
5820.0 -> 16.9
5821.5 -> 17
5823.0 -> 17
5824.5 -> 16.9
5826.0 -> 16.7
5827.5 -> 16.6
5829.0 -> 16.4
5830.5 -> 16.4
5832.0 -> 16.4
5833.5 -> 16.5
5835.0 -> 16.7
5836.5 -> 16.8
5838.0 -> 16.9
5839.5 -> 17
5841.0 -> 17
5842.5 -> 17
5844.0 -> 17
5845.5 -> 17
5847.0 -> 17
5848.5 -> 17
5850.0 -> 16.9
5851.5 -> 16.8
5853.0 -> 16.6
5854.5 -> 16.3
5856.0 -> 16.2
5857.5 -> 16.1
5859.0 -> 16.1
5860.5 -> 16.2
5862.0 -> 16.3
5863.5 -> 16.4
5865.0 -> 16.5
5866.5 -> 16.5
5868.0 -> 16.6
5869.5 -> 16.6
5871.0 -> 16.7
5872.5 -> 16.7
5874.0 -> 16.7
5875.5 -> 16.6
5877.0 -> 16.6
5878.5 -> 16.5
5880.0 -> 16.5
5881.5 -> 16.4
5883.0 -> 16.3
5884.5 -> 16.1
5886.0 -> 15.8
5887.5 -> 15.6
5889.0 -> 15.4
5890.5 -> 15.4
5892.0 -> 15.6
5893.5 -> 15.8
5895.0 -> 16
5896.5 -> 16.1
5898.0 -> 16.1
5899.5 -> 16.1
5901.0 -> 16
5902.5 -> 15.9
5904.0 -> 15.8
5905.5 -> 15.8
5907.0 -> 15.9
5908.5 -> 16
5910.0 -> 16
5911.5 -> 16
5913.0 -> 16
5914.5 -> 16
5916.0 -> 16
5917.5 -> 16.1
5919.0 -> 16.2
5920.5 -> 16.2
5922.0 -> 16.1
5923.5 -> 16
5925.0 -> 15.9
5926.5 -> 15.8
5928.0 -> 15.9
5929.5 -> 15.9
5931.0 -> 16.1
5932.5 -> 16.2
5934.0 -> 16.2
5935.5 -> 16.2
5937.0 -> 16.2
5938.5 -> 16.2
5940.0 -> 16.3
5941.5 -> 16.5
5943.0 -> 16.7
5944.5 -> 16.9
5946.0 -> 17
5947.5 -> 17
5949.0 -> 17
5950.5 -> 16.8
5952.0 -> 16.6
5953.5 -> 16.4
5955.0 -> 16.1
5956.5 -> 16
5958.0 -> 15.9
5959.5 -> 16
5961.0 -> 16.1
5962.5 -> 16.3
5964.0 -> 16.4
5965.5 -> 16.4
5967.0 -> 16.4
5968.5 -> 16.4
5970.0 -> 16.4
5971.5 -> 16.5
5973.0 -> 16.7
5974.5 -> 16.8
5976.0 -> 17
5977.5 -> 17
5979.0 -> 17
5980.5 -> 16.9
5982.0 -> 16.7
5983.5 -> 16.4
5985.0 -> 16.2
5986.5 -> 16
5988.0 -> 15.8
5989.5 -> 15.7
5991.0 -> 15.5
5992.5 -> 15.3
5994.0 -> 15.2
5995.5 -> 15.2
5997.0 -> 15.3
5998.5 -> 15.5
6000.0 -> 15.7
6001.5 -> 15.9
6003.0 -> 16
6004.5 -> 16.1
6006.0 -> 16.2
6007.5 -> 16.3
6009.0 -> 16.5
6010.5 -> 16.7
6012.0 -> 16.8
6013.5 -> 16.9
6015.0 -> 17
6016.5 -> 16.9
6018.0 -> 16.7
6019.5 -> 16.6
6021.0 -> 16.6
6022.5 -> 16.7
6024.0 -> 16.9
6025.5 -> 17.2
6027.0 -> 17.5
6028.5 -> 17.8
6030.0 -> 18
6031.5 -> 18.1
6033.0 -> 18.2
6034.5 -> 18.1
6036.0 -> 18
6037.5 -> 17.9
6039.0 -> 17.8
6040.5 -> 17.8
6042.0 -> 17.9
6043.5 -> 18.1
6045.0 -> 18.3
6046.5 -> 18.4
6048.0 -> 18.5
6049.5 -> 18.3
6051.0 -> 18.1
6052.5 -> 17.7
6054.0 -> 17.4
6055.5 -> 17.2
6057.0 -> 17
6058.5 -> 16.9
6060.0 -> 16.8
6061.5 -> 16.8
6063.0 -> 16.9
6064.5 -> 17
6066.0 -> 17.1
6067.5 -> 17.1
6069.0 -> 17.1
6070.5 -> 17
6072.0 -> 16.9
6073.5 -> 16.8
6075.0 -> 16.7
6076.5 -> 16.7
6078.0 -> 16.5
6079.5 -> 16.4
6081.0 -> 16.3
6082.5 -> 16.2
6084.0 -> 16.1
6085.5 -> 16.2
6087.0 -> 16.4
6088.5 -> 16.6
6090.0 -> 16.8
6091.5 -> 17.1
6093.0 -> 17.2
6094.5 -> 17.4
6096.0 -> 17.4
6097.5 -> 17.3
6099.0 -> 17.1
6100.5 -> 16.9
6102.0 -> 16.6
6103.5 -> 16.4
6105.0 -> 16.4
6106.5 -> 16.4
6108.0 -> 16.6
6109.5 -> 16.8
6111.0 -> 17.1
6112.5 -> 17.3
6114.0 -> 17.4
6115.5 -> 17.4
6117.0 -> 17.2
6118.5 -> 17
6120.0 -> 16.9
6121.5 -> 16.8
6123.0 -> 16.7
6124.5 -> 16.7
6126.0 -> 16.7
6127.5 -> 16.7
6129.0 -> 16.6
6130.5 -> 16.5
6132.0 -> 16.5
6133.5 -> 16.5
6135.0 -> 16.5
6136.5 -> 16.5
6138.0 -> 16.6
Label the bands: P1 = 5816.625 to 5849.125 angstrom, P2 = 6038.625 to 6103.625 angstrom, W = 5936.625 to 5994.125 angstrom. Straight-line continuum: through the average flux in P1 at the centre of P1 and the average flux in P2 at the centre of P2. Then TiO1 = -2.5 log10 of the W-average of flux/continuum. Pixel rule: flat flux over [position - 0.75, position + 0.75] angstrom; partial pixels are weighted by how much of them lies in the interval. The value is 0.04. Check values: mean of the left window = 16.8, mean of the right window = 17.1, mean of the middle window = 16.4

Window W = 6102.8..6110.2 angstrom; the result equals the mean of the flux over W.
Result 16.5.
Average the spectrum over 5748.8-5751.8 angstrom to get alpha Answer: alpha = 17.2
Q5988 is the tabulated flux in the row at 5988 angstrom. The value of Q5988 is 15.8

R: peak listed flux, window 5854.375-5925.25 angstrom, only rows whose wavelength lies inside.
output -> 16.7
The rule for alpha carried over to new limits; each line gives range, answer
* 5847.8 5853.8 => 16.8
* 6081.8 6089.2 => 16.3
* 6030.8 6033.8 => 18.2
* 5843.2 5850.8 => 17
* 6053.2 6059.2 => 17.1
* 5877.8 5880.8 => 16.5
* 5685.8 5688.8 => 16.1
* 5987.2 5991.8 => 15.7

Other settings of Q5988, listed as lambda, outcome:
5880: 16.5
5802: 17.9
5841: 17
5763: 17.5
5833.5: 16.5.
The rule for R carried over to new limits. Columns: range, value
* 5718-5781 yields 18.3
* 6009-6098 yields 18.5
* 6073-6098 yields 17.4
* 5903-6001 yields 17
